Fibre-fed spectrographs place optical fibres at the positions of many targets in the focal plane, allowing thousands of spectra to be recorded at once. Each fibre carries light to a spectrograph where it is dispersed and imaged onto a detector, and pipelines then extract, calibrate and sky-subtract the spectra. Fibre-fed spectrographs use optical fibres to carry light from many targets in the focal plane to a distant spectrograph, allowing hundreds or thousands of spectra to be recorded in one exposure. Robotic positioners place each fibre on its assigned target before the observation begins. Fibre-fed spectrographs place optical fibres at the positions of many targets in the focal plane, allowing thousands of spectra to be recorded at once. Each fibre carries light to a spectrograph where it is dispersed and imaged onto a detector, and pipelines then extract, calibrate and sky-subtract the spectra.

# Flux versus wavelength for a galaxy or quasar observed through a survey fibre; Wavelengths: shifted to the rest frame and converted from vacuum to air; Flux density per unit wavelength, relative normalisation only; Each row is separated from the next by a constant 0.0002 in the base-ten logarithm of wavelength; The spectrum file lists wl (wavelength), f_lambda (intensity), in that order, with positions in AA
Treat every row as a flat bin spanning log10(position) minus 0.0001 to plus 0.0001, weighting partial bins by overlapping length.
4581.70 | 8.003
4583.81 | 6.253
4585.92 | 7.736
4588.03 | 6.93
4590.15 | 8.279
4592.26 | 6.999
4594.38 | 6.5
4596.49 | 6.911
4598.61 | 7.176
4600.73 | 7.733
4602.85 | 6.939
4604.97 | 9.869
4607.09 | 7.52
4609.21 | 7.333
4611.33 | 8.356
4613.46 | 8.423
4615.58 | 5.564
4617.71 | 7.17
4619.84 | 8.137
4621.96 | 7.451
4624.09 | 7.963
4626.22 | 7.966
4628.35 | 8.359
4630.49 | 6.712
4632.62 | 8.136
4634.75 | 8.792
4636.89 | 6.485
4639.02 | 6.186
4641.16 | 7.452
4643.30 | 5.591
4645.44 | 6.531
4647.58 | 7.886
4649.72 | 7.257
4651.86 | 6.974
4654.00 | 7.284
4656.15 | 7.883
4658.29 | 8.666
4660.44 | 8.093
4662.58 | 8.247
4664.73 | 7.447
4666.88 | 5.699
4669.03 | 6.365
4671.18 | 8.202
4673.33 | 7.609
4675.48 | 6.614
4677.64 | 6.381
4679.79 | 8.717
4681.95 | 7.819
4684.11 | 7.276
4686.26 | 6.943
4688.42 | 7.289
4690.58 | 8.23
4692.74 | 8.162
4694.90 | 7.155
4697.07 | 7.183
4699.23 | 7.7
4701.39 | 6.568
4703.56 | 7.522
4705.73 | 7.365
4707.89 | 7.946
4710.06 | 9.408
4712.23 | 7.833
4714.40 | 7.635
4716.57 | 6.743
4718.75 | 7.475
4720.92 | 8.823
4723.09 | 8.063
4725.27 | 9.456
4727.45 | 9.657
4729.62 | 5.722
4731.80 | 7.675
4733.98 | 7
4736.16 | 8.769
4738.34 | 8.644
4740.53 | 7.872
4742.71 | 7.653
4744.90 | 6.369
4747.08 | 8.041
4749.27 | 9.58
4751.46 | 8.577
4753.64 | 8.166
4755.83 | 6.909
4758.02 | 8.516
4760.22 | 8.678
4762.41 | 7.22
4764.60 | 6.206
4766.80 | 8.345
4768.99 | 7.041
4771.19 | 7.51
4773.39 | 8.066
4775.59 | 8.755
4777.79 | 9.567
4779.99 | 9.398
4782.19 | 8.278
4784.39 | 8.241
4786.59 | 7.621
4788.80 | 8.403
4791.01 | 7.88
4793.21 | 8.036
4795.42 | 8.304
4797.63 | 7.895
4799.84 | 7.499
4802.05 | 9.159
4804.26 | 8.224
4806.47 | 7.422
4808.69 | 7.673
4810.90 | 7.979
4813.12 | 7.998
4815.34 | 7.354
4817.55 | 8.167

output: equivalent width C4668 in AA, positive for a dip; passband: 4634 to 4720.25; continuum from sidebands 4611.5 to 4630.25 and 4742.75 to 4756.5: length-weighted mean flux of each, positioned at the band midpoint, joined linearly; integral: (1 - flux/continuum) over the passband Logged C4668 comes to 3.9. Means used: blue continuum 7.62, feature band 7.42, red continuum 7.95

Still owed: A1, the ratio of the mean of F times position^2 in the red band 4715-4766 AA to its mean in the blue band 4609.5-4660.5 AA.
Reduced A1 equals 1.1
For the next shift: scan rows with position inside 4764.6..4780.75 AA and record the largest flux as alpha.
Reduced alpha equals 9.567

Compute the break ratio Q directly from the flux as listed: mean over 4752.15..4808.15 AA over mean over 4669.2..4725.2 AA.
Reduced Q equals 1.05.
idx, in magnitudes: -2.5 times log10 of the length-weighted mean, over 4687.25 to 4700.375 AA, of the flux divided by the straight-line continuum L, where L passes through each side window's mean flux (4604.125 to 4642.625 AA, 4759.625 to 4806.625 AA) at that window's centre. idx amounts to 0.03 mag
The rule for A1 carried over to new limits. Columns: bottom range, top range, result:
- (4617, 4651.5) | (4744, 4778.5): 1.14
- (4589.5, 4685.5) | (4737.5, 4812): 1.15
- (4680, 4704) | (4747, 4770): 1.09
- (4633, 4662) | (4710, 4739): 1.13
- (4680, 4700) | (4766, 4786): 1.14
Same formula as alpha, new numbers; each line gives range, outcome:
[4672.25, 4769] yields 9.657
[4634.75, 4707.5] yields 8.792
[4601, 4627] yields 9.869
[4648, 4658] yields 7.883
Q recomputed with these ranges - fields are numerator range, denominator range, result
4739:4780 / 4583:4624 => 1.07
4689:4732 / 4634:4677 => 1.08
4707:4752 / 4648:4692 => 1.08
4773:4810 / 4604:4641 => 1.08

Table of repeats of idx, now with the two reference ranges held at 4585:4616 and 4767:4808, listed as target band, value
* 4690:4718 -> 0.04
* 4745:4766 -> 0.02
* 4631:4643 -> 0.06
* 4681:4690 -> 0.06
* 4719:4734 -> -0.02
